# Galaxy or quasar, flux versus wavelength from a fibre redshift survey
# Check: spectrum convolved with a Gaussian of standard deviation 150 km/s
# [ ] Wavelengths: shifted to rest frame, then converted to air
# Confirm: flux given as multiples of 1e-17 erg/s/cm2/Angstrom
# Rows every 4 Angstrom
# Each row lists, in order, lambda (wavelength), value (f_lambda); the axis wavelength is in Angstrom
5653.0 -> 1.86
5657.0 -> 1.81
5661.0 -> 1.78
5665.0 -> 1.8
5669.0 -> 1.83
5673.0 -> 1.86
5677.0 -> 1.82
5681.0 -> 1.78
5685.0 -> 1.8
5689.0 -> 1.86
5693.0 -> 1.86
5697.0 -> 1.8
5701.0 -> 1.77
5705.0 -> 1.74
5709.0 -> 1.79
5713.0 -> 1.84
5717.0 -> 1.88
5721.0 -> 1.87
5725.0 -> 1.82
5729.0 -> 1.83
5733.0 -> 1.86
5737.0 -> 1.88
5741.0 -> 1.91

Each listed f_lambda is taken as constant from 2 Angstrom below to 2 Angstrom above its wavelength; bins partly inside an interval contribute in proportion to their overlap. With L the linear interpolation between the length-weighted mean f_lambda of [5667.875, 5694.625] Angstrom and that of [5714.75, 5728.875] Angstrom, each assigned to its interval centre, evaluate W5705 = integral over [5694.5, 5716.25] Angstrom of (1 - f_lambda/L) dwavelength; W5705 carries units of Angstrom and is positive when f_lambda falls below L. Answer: 0.6 Angstrom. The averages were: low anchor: 1.83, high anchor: 1.85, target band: 1.79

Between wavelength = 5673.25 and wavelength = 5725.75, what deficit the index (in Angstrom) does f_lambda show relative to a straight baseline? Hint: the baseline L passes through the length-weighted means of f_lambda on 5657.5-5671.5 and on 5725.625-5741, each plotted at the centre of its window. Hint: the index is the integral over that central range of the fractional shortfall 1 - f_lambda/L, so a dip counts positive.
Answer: 0.4 Angstrom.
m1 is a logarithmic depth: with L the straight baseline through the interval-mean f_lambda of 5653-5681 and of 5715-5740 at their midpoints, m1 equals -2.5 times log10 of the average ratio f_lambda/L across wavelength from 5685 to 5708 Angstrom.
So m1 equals 0.019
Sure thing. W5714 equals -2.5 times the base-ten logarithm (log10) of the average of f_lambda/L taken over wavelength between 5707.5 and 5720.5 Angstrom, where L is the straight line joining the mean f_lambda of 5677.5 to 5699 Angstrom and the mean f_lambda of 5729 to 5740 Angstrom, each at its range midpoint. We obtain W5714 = 0.00 mag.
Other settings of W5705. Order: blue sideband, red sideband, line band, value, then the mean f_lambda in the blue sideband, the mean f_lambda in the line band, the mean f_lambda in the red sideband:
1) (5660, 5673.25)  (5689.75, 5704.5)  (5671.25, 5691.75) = -0.2 Angstrom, 1.81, 1.82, 1.81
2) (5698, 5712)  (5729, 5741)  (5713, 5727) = -0.3 Angstrom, 1.77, 1.85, 1.87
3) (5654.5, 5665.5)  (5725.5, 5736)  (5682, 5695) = -0.1 Angstrom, 1.8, 1.84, 1.84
